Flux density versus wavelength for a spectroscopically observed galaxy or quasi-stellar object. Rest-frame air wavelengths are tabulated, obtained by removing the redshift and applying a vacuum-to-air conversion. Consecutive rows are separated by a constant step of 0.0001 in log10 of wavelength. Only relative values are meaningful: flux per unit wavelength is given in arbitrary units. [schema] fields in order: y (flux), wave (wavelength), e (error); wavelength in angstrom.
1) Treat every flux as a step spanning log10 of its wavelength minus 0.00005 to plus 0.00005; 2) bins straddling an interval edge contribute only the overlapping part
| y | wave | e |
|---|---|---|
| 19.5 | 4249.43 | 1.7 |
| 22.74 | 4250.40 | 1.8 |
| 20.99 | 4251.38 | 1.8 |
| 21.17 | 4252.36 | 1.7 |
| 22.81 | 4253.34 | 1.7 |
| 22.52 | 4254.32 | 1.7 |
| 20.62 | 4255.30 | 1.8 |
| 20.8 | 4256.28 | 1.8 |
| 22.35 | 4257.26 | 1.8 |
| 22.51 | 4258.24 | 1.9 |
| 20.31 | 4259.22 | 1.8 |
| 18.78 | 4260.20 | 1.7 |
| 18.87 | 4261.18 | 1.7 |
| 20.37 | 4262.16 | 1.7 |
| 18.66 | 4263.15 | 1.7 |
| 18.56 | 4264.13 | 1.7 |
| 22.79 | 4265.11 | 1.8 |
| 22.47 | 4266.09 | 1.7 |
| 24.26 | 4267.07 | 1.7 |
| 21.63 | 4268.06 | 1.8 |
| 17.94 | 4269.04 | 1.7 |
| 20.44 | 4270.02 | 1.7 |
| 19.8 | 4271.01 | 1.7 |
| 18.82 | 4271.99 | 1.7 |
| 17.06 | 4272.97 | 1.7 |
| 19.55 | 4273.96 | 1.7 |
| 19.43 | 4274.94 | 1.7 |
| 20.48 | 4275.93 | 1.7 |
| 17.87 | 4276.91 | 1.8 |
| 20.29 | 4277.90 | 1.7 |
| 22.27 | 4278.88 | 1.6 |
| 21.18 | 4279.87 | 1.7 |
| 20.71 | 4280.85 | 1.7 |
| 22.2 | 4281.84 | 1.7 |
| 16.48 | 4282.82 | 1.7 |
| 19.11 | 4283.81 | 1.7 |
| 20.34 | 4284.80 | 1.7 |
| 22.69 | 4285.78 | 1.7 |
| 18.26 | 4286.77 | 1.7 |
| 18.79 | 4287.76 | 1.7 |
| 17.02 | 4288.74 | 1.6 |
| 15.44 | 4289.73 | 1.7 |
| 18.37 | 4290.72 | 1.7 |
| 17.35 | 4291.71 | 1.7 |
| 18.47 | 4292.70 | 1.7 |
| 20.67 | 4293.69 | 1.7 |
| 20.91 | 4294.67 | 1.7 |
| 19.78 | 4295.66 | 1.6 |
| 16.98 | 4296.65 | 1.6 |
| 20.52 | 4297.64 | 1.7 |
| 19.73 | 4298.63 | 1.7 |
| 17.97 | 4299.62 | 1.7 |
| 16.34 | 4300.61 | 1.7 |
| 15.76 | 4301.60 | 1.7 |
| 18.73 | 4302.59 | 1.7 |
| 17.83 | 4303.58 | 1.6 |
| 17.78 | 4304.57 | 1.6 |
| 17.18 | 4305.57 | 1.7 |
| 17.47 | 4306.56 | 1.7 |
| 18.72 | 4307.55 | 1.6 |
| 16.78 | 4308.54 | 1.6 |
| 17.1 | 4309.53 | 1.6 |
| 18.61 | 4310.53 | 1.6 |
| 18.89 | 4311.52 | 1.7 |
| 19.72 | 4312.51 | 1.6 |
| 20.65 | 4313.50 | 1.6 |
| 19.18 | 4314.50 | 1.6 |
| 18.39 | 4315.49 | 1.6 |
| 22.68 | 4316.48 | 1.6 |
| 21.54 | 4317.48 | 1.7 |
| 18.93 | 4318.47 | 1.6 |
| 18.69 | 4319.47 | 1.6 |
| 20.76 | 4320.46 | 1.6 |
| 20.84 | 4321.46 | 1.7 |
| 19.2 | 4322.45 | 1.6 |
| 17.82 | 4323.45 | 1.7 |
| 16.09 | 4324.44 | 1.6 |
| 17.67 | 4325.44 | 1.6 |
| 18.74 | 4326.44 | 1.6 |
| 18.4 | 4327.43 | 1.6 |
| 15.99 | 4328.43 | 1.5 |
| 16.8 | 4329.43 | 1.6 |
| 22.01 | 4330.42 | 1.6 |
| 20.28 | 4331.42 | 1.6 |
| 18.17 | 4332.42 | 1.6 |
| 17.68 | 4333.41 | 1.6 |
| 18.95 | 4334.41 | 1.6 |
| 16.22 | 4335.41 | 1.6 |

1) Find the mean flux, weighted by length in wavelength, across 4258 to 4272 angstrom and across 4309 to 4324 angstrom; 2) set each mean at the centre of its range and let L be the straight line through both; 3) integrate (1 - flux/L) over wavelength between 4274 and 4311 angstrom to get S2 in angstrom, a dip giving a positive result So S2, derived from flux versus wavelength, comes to 2.1 angstrom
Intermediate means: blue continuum 20.4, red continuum 19.5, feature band 18.8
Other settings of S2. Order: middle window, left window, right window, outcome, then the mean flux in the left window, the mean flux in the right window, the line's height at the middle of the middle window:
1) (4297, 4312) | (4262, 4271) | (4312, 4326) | 1.4 angstrom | 20.7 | 19.4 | 19.8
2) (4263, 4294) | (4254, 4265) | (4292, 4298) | 0.4 angstrom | 20.4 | 19.5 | 19.9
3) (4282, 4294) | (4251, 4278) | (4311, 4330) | 0.7 angstrom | 20.4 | 19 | 19.8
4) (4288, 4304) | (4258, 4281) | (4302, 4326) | 0.9 angstrom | 20.2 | 18.8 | 19.3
